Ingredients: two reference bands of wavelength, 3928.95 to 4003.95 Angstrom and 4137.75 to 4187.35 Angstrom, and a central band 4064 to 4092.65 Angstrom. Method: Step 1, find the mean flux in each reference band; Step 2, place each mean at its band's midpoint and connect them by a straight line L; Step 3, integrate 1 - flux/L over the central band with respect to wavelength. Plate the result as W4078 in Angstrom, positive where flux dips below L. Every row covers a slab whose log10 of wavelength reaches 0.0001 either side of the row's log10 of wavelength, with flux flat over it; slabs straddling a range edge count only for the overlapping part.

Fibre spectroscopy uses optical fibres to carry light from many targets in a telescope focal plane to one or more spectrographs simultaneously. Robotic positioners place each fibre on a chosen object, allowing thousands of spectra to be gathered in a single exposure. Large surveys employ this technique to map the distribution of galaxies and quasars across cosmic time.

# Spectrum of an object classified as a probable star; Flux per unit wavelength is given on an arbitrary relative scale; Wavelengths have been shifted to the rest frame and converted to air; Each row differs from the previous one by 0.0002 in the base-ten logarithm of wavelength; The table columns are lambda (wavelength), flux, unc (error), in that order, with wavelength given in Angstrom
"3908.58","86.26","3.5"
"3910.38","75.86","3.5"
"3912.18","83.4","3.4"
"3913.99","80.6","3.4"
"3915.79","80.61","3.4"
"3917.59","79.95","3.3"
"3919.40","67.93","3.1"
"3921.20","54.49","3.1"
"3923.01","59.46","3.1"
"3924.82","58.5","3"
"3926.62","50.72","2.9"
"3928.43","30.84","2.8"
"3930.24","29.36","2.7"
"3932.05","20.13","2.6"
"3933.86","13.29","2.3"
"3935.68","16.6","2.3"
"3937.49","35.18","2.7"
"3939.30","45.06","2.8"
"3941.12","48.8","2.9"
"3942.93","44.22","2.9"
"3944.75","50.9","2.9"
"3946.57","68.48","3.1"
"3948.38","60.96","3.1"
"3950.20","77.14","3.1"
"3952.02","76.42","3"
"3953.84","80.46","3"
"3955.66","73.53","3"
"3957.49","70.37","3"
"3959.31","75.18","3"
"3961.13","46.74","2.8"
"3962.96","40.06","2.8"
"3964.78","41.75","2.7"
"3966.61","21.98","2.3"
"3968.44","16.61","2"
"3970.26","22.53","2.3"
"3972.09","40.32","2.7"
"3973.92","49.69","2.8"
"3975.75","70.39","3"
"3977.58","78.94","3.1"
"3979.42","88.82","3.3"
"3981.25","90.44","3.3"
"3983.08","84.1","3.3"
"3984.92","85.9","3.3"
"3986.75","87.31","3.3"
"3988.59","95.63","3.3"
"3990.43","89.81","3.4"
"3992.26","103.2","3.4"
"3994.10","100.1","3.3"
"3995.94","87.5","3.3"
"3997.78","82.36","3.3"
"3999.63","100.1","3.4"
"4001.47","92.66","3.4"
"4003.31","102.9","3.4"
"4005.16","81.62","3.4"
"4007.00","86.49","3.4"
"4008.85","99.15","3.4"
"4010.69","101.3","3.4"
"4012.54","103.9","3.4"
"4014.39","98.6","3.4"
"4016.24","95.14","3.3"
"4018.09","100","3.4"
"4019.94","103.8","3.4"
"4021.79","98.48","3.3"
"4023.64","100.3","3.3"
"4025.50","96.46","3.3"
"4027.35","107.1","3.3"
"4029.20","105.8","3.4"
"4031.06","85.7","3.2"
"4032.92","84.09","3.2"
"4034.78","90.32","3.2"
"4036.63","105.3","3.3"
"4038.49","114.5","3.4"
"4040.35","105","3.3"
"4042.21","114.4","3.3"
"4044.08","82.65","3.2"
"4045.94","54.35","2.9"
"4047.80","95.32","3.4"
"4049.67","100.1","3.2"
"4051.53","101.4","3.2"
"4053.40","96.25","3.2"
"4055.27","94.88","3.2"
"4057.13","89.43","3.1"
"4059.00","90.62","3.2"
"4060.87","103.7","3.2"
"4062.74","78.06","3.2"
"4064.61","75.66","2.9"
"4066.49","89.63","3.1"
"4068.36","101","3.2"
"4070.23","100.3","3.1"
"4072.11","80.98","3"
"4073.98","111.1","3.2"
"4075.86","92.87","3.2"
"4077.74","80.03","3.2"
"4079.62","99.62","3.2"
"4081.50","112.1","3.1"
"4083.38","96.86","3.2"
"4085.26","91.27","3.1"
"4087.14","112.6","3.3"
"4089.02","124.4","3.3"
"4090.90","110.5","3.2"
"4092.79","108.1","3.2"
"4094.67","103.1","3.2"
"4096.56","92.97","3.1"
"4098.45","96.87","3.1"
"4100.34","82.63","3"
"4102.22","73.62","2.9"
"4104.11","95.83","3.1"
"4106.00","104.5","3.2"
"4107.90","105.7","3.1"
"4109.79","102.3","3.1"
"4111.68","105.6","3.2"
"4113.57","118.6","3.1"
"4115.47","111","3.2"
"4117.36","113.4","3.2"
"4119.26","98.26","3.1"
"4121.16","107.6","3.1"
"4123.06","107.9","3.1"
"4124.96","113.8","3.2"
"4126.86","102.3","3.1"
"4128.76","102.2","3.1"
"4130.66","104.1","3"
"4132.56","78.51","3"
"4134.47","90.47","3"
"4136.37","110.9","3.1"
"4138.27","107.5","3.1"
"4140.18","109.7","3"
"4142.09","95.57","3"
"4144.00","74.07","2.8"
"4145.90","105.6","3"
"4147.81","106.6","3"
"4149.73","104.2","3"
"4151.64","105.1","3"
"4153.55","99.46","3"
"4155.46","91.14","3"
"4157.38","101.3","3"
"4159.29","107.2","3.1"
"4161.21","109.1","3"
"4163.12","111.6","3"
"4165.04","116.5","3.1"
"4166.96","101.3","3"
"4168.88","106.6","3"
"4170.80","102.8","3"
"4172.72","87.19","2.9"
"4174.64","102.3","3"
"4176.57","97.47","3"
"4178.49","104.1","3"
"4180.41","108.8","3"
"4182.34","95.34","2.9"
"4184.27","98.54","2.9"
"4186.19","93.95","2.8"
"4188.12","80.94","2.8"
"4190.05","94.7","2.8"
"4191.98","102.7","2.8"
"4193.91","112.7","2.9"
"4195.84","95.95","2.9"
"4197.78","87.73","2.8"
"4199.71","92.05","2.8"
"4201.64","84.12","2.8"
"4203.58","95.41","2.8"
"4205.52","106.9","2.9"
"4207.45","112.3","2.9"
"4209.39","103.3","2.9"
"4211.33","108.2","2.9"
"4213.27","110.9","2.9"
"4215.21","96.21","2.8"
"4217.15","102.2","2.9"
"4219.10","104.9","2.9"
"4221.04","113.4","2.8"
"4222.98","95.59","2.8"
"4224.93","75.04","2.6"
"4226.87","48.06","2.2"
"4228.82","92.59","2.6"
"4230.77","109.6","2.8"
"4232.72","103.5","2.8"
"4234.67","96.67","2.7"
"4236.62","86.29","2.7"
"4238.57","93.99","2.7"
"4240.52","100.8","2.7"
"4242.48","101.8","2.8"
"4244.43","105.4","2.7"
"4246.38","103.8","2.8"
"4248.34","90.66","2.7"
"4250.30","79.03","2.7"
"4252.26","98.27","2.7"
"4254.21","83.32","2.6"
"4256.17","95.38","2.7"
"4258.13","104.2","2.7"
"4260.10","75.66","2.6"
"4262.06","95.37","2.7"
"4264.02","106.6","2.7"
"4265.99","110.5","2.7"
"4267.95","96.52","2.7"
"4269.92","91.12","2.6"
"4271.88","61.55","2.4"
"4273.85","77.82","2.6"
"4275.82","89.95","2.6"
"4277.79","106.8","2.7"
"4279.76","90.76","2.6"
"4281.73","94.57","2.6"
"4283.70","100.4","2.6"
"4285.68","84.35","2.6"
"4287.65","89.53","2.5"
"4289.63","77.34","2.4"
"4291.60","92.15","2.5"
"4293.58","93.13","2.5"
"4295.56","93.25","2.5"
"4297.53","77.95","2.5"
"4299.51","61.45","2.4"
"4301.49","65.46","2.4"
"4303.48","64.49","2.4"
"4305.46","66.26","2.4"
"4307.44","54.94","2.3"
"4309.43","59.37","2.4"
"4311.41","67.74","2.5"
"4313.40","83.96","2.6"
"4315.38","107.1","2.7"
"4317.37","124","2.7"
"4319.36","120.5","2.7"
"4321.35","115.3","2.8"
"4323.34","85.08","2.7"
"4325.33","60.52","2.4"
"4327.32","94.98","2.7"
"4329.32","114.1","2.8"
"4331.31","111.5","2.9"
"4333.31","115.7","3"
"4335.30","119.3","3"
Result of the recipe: -4.68 Angstrom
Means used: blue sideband 63.3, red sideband 102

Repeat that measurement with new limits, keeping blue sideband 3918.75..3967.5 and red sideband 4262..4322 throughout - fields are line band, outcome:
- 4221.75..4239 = -1.8 Angstrom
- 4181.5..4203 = -4.9 Angstrom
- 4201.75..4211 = -2.9 Angstrom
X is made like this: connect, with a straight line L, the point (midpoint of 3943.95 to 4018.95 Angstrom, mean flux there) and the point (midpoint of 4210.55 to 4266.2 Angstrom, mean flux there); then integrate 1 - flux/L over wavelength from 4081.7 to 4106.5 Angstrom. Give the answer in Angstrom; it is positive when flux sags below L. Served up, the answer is -4.4 Angstrom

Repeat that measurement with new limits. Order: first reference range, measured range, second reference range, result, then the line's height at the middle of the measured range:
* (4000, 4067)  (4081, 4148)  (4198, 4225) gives -3.0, 97.6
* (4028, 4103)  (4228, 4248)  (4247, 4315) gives -2.8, 87.1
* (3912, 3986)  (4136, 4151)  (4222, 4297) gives -4.4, 78.5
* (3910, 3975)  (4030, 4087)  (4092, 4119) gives -5.0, 86.9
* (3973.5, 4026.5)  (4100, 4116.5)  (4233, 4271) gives -1.3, 93.5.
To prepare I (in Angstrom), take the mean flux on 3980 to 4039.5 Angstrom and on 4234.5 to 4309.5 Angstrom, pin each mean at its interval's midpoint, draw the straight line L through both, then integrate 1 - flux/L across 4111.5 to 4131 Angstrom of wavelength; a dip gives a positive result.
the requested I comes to -3.3 Angstrom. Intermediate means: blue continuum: 95.6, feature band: 108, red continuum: 87.8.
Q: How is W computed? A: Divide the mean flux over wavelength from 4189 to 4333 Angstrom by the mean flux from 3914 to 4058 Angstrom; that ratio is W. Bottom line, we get 1.22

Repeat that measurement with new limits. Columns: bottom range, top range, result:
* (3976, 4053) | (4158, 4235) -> 1.05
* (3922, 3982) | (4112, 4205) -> 1.97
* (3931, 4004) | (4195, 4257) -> 1.49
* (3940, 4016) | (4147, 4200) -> 1.36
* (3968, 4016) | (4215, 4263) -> 1.13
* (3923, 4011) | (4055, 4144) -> 1.54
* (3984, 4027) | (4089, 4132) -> 1.08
